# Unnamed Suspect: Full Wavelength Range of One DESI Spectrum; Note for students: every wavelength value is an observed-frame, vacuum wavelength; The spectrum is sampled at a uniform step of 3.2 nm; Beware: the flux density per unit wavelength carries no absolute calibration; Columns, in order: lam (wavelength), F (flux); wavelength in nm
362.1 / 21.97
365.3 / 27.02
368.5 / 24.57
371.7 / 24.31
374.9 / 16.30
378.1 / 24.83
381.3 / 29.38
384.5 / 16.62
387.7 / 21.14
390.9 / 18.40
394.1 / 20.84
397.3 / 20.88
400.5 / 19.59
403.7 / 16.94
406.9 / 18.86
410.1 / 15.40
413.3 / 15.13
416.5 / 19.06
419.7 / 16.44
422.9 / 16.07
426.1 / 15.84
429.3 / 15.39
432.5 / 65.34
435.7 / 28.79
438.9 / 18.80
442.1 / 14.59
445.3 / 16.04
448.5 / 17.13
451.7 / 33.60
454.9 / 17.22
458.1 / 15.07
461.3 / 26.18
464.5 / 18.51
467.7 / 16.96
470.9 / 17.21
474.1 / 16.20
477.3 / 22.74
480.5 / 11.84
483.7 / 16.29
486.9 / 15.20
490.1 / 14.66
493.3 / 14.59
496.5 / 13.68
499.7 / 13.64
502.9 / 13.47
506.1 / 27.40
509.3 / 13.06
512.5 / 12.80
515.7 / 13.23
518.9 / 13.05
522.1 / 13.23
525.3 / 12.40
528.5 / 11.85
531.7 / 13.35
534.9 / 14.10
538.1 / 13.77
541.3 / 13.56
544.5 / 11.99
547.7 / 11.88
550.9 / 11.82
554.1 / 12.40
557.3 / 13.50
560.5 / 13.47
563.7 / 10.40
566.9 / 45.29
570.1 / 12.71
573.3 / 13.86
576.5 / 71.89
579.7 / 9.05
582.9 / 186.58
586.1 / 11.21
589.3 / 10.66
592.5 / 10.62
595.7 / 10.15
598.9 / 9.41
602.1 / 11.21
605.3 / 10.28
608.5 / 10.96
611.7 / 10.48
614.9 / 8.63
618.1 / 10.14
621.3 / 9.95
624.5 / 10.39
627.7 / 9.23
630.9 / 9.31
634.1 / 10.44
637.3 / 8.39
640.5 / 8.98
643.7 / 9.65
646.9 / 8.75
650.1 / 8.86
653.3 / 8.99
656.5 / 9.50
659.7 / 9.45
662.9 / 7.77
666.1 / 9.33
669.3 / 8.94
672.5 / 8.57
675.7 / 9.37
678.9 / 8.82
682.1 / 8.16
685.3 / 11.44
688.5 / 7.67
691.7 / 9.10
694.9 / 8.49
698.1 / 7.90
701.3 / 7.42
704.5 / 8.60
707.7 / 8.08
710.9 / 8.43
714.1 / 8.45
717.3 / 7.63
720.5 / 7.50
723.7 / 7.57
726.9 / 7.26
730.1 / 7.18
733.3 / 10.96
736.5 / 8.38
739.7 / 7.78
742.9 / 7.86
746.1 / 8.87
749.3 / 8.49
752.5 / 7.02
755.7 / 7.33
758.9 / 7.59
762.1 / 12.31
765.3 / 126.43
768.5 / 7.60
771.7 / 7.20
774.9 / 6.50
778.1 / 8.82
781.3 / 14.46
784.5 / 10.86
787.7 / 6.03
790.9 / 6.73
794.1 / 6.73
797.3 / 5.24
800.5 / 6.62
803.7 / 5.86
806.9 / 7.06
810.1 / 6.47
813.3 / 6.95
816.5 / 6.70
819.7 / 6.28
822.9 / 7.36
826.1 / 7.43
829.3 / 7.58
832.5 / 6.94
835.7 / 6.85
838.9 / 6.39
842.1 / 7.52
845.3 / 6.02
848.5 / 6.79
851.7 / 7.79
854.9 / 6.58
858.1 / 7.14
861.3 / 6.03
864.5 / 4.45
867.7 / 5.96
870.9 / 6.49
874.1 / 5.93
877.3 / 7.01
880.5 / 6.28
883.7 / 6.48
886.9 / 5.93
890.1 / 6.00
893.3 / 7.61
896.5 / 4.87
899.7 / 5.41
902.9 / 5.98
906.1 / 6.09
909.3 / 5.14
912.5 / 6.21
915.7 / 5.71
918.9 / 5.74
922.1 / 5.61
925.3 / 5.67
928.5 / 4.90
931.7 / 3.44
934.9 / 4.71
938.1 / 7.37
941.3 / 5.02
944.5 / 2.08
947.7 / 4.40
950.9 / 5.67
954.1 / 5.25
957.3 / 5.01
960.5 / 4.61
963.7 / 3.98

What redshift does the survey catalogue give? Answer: 0.16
